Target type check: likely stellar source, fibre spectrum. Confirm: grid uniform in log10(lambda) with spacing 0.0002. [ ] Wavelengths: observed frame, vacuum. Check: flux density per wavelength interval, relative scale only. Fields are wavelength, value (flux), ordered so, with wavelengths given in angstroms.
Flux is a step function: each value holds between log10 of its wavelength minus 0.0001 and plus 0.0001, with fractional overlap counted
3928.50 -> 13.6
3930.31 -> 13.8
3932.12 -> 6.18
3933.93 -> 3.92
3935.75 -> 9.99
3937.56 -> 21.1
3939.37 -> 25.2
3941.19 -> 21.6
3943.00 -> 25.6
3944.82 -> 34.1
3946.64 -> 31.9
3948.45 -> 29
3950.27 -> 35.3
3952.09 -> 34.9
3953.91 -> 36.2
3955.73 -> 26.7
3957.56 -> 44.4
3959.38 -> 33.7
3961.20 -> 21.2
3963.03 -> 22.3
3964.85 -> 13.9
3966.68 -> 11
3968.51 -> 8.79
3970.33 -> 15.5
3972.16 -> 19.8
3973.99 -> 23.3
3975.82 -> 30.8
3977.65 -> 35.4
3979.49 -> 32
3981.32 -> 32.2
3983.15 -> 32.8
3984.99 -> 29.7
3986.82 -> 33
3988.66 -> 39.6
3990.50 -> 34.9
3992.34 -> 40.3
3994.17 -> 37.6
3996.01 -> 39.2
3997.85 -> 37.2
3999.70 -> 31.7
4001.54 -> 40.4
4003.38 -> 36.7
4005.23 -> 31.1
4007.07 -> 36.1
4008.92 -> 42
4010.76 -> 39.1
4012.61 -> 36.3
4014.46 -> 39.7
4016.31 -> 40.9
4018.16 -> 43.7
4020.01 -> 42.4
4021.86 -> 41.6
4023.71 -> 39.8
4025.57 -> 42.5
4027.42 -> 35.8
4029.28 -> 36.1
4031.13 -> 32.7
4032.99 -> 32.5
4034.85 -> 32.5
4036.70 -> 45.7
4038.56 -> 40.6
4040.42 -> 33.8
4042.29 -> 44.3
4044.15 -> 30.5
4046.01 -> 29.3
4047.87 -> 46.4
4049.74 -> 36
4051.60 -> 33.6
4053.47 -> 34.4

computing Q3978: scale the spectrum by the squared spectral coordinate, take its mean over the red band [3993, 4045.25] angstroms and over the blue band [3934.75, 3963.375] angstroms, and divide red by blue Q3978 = 1.38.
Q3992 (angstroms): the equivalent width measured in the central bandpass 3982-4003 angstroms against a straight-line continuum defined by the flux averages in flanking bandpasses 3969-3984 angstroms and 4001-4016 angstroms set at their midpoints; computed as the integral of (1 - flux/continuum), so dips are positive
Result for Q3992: -2.3 angstroms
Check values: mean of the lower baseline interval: 27.2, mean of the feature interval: 36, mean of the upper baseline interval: 37.7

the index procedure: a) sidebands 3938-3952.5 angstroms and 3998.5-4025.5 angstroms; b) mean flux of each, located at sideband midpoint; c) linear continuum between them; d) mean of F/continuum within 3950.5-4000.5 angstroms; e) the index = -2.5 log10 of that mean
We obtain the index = 0.14 mag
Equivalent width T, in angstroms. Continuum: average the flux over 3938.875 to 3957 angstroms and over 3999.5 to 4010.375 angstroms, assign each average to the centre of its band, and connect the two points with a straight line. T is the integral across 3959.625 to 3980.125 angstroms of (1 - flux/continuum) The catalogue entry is 7.1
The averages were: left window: 30.4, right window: 36.8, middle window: 21.5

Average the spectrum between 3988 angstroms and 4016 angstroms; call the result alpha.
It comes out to 37.5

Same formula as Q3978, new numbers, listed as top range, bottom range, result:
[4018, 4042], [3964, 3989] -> 1.56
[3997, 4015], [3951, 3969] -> 1.47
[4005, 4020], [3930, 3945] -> 2.35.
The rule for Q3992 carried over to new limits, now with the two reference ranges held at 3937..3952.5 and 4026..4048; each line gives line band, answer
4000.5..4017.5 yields -1.97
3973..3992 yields -0.38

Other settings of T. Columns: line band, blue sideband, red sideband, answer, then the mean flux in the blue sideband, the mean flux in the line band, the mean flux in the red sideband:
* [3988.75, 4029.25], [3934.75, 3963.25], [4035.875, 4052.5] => -4.97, 28.4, 38.5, 37.8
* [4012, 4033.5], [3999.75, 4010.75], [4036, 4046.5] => -0.91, 37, 38.8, 37.5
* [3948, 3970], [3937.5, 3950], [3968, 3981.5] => 0.34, 27.8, 26.1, 24.8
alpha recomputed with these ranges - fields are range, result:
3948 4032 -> 33.1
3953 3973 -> 23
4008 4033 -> 39.2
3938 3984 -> 27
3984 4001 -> 36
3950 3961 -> 34.3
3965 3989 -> 25.7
